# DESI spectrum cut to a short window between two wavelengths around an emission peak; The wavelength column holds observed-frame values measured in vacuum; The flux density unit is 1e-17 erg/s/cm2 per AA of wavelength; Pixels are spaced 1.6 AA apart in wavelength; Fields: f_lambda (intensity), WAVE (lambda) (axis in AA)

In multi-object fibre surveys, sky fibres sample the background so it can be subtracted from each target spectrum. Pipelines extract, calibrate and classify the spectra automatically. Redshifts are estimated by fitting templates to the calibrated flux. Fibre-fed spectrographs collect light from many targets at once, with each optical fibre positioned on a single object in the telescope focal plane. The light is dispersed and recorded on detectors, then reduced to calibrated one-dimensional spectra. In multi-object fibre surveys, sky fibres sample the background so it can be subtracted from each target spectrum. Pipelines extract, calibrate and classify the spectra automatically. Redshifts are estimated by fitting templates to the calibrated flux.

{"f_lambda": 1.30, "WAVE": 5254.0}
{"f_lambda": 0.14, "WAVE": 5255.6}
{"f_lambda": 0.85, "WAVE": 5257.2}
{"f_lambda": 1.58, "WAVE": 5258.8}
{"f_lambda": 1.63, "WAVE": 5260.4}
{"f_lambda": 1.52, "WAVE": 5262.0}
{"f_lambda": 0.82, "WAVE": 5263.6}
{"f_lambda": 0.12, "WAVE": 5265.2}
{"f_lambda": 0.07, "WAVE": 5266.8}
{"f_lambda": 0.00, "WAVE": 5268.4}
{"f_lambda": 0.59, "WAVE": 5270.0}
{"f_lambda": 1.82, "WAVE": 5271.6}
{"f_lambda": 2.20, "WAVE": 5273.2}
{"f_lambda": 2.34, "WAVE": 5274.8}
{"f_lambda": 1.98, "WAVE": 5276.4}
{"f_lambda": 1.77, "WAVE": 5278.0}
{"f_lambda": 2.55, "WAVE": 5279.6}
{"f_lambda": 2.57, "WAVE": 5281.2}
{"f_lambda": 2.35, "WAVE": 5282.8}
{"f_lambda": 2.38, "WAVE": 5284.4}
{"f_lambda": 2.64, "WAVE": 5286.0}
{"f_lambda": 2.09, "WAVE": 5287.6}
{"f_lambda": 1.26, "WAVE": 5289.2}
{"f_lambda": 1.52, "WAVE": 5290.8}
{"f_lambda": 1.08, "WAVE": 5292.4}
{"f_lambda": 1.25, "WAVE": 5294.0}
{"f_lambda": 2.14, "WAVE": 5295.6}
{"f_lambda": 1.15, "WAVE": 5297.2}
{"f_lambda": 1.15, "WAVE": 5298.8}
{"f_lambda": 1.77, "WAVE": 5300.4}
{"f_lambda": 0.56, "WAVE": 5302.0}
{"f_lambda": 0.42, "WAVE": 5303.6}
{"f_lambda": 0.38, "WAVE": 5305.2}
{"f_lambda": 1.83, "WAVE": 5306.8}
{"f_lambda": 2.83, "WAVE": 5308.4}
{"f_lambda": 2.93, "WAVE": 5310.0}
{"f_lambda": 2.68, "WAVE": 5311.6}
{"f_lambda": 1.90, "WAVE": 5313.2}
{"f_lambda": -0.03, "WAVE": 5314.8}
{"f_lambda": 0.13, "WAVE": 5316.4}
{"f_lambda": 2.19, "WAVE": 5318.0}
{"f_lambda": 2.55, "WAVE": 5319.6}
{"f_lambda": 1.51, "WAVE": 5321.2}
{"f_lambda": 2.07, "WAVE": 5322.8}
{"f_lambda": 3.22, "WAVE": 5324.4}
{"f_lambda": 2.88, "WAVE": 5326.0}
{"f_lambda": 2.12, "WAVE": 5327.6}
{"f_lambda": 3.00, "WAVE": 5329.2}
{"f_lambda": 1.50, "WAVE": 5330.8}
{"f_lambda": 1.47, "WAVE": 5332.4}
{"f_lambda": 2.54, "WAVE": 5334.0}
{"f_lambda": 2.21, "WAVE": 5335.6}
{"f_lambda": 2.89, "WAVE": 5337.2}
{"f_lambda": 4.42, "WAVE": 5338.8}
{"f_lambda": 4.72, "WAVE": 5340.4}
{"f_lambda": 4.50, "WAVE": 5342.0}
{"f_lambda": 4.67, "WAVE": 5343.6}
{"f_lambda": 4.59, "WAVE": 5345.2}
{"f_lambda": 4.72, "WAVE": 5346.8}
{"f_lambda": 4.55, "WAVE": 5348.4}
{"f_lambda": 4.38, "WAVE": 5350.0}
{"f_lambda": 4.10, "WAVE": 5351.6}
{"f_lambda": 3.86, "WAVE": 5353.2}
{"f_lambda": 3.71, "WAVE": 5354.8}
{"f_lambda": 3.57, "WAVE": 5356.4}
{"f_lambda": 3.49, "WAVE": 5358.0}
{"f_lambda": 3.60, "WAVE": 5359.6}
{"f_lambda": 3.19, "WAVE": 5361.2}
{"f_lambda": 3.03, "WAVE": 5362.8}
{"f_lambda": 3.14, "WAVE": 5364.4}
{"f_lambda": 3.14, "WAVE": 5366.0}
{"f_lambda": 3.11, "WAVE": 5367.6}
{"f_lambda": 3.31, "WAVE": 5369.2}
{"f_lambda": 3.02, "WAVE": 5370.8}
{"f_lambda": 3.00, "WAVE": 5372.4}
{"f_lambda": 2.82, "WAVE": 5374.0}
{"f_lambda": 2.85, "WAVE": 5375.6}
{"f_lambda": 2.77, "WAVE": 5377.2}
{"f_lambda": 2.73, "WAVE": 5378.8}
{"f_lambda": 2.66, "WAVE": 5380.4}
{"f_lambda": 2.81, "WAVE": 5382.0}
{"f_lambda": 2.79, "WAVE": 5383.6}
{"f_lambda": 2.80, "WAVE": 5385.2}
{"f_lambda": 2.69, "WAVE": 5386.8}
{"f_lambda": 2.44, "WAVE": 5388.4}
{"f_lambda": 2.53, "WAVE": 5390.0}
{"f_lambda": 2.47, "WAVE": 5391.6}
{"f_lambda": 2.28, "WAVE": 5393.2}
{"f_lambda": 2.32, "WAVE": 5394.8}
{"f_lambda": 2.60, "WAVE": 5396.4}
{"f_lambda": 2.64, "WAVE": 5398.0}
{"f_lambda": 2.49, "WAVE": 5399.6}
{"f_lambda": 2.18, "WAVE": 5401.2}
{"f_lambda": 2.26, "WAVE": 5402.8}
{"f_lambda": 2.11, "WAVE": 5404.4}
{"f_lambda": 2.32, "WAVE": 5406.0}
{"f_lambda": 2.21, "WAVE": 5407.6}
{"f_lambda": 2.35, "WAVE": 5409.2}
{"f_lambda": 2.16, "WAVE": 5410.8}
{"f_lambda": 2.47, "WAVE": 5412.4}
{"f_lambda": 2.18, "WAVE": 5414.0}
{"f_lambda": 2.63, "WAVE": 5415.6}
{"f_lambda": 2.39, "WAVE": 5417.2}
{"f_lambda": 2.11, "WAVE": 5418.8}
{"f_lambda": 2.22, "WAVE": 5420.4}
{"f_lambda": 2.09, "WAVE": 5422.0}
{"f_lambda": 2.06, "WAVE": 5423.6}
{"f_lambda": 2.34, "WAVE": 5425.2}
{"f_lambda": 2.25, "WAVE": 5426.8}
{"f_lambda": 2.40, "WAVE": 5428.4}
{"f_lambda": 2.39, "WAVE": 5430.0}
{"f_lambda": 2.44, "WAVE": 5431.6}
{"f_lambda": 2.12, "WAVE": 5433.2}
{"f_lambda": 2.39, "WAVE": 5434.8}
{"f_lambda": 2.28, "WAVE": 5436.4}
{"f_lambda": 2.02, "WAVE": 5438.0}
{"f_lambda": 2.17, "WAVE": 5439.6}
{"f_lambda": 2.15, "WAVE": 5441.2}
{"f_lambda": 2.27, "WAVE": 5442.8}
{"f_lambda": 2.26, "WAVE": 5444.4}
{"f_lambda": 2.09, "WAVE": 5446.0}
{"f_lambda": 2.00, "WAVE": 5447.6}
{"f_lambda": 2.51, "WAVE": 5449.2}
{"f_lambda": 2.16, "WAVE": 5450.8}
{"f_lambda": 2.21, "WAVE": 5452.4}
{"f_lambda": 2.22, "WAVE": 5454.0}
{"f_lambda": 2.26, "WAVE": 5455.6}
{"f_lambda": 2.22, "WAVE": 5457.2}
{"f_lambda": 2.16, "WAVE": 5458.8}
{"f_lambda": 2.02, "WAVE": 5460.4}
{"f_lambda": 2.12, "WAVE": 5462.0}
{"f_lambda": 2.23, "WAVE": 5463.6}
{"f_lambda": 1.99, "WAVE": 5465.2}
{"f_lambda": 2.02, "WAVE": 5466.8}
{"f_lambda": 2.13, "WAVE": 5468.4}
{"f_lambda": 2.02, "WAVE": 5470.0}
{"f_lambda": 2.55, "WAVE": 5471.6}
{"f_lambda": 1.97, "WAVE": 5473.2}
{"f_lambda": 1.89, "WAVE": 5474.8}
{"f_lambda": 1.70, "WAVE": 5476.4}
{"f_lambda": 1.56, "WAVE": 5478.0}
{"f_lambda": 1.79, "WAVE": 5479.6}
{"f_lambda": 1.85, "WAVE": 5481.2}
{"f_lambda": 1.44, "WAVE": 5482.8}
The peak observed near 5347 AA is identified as Lyman alpha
